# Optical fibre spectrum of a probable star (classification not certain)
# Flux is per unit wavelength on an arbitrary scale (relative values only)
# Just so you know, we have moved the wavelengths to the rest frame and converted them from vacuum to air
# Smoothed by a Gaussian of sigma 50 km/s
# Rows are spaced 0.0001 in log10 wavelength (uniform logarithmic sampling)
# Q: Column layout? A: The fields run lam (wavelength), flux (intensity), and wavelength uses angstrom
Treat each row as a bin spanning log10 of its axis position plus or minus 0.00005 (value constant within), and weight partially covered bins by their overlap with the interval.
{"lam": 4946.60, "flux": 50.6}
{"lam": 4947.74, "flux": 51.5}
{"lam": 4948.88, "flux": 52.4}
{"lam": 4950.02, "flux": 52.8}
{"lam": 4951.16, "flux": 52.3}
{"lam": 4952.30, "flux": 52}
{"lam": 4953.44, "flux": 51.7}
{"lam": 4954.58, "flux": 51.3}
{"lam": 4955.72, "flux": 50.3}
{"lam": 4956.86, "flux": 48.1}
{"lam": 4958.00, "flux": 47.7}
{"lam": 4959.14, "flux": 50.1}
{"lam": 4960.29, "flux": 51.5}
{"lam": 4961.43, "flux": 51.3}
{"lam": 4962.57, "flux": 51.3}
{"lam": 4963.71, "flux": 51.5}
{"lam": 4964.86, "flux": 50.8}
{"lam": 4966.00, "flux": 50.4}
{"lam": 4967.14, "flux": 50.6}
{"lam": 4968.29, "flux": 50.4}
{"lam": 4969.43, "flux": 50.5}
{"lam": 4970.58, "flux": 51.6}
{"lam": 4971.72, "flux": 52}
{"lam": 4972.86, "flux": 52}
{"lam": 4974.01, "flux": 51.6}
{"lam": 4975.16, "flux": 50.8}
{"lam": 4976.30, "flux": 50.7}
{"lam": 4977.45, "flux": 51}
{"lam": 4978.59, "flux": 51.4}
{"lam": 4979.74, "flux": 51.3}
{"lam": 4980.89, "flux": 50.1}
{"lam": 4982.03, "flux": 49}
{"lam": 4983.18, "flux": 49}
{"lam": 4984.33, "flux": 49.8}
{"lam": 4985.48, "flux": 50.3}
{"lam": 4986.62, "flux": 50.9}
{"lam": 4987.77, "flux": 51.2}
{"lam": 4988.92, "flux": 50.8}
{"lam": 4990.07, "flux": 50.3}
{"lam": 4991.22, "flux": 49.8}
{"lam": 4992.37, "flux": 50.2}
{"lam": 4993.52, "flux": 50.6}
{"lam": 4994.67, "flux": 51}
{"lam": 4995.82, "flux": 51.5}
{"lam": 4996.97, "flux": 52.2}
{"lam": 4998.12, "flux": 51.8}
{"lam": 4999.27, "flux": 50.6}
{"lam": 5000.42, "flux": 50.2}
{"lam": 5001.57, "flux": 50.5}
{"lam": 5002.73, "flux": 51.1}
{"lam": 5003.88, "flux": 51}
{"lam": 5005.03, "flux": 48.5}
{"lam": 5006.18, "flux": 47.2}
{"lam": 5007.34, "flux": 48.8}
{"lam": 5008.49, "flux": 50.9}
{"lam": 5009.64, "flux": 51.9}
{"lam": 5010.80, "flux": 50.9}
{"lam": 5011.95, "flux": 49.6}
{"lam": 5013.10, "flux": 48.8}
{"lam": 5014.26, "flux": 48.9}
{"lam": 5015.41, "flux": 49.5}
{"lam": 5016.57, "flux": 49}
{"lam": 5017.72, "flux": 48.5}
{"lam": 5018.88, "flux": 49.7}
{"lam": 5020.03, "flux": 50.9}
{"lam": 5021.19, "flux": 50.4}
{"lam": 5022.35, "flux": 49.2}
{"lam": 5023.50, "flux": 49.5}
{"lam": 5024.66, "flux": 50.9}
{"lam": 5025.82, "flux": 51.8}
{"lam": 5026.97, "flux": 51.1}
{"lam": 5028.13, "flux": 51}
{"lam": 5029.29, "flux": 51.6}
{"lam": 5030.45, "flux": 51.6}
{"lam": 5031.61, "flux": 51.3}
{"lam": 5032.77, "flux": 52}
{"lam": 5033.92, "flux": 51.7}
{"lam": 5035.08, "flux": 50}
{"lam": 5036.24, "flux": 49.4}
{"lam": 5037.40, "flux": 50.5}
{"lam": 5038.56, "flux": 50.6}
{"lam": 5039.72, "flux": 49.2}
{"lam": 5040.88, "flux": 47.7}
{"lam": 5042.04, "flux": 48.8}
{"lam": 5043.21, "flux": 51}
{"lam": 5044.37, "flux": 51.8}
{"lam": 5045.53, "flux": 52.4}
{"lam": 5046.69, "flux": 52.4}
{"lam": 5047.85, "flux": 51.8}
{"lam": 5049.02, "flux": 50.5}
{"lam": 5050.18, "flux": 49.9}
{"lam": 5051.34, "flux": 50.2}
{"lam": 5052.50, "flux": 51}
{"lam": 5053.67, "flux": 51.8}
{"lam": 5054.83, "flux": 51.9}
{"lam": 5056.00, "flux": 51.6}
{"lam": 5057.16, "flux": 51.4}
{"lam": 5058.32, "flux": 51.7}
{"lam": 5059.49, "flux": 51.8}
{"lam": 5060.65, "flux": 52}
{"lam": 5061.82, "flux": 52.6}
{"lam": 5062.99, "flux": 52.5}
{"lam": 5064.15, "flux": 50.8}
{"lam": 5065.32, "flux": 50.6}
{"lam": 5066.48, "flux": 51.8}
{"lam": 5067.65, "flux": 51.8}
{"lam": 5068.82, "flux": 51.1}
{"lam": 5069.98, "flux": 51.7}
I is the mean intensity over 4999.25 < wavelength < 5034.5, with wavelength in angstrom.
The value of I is 50.3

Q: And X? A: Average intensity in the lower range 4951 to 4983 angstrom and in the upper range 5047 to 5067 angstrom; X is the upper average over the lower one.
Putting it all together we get 1.01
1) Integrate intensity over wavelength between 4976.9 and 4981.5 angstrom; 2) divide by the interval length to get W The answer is 51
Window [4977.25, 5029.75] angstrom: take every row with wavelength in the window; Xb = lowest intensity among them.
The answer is 47.2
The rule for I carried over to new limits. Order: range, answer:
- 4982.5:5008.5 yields 50.3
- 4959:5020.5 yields 50.5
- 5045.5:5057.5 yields 51.3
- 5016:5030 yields 50.3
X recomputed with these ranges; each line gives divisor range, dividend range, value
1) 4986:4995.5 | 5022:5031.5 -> 1.01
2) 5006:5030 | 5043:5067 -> 1.03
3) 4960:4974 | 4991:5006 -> 0.99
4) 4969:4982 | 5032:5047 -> 0.99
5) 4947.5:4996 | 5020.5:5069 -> 1.00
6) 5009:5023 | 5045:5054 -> 1.03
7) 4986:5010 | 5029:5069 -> 1.01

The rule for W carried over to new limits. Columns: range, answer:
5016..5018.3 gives 48.8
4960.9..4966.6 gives 51.1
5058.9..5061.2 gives 51.9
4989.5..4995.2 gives 50.4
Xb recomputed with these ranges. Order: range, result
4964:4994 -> 49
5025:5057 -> 47.7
